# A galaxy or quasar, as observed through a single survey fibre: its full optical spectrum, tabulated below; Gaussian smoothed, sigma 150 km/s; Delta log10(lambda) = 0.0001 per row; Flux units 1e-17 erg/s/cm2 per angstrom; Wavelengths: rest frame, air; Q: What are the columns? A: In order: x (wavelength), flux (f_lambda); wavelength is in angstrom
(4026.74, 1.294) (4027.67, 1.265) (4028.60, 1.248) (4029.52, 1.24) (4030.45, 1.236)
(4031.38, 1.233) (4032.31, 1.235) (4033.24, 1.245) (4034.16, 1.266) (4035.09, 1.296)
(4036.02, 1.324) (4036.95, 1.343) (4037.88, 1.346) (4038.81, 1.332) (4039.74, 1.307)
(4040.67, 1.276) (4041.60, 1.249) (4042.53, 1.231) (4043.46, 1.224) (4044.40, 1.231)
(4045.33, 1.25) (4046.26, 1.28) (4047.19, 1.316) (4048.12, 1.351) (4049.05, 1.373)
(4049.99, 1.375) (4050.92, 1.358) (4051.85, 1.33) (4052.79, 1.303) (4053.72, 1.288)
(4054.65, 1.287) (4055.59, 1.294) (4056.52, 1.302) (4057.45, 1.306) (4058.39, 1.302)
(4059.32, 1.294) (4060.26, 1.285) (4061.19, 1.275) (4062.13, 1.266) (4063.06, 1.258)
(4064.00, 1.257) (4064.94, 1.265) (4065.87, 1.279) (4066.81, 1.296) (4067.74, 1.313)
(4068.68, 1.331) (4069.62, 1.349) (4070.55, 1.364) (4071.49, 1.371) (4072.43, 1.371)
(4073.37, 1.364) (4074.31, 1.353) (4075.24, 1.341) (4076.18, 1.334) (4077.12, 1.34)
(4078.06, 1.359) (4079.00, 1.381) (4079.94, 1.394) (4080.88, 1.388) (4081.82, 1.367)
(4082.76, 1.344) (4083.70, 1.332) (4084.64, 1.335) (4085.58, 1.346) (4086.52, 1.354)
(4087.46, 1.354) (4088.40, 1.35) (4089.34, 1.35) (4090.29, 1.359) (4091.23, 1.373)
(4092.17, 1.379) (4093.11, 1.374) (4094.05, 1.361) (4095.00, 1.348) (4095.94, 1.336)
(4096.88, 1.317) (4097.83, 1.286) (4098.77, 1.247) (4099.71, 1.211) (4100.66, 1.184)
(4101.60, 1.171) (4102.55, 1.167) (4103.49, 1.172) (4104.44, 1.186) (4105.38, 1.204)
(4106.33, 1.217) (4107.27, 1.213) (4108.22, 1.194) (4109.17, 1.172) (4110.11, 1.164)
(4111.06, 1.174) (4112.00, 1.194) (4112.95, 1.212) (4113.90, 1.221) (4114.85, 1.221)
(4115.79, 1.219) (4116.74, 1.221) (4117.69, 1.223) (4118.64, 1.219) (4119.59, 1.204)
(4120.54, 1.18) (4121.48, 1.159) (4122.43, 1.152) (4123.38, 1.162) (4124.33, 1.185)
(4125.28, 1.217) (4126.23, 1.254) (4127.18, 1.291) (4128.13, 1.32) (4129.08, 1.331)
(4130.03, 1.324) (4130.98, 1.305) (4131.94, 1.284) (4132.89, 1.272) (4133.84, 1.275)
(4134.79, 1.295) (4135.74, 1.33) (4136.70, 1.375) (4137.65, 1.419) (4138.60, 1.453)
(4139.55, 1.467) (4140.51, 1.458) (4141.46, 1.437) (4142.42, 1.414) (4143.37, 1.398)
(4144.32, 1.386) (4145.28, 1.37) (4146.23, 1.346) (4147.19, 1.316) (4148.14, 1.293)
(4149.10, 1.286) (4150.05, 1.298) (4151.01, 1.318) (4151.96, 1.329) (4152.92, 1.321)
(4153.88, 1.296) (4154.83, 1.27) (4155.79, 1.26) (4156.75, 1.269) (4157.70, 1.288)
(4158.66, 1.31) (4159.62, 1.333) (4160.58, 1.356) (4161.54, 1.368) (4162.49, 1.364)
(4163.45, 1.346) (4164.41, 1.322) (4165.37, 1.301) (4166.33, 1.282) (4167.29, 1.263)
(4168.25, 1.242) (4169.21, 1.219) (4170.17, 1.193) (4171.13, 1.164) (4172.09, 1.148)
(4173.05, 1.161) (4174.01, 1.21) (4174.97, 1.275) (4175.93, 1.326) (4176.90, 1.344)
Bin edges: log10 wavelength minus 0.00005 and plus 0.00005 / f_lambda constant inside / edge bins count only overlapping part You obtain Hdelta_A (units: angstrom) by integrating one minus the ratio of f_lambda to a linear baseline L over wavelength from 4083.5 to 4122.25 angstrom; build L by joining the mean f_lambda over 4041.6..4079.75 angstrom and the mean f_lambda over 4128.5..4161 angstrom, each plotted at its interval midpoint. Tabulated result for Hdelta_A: 2.0 angstrom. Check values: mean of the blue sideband 1.31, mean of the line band 1.25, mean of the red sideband 1.34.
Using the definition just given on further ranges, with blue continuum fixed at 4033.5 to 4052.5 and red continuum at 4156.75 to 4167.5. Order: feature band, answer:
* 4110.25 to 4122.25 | 1.02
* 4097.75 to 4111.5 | 1.22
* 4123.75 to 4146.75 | -0.43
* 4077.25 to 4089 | -0.45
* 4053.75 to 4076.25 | -0.07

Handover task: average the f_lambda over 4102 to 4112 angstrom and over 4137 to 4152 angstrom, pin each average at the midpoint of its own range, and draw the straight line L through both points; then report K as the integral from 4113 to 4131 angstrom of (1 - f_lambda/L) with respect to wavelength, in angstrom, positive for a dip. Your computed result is 0.5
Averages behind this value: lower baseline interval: 1.19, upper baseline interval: 1.38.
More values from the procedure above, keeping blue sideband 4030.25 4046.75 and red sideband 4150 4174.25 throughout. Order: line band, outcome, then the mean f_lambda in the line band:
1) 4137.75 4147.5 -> -0.99 angstrom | 1.41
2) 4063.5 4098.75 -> -1.87 angstrom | 1.34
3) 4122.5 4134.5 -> 0.11 angstrom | 1.26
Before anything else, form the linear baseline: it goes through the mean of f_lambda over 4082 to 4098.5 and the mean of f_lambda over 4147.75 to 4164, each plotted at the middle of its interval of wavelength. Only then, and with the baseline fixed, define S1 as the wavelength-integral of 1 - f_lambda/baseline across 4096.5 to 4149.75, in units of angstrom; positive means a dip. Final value 2.5 angstrom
